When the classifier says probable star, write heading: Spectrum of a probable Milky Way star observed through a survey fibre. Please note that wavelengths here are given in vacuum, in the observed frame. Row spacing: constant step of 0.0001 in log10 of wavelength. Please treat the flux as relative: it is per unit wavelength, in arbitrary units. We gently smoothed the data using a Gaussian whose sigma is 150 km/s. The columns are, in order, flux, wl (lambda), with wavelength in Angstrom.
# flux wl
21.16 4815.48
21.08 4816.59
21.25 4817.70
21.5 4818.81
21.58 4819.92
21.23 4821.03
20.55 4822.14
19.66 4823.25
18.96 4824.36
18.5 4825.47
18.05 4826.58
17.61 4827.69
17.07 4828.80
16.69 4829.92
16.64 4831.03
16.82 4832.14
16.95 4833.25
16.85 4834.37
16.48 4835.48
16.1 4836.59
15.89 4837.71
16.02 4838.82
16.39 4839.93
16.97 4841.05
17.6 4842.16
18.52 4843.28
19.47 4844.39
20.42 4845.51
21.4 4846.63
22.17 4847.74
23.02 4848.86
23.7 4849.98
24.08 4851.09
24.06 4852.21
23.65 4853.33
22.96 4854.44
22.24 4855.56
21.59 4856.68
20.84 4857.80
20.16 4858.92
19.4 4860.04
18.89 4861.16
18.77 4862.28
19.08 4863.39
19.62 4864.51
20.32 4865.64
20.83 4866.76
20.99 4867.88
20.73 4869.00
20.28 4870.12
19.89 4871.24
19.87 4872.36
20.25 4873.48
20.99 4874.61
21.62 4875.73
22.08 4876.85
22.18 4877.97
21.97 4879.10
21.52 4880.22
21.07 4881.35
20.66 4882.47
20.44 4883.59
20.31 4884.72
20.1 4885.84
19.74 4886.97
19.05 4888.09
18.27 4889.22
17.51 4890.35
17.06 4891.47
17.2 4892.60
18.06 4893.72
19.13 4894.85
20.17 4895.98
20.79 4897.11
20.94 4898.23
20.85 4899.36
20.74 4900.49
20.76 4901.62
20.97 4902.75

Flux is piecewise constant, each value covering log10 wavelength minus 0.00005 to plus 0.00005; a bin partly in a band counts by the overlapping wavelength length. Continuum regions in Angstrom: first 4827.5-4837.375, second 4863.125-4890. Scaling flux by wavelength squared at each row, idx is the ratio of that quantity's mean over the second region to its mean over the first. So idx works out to 1.25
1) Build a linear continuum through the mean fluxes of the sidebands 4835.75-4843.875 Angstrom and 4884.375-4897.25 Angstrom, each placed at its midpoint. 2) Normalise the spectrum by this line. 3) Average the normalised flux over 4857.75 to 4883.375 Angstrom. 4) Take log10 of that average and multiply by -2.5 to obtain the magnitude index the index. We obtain -0.14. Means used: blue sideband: 16.8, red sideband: 18.9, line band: 20.5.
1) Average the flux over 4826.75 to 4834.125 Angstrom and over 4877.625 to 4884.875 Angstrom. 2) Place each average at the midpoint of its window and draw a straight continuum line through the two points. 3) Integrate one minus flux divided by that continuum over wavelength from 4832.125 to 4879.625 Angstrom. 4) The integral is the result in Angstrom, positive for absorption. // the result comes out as -2.5 Angstrom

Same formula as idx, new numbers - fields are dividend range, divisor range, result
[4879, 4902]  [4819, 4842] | 1.14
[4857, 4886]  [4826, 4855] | 1.09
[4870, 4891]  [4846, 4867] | 0.96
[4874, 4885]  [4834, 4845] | 1.27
